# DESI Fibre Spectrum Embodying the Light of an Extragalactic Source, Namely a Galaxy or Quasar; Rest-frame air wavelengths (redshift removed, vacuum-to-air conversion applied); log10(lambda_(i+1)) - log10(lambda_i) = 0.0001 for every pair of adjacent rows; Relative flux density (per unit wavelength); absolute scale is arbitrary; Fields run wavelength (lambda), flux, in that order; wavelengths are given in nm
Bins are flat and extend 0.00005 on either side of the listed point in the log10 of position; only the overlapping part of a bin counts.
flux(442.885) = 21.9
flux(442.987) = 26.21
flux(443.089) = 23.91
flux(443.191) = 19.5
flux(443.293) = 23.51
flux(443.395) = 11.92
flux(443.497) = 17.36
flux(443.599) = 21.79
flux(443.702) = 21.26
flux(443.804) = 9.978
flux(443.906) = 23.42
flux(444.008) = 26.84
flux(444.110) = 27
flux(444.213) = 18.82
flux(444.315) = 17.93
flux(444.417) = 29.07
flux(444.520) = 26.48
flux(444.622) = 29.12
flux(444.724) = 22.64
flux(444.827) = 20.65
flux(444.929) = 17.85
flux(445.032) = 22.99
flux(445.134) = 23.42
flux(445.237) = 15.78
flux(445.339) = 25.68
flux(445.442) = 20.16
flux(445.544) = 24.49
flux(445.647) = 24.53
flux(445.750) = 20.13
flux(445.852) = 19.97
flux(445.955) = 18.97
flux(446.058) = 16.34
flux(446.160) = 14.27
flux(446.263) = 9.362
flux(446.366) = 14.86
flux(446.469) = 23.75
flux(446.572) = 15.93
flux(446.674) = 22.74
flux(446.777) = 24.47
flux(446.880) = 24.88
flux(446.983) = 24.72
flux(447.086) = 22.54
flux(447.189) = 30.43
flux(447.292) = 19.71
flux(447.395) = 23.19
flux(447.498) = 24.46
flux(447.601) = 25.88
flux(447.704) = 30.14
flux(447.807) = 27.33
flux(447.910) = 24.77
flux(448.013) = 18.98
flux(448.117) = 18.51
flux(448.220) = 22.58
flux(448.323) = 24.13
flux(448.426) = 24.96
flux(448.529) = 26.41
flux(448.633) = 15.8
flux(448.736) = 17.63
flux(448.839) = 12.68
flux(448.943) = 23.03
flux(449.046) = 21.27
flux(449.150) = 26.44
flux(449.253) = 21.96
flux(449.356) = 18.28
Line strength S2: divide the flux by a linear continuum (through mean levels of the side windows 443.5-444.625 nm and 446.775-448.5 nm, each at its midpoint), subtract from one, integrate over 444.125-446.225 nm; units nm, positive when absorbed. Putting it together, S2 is 0.13 nm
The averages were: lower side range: 22.4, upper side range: 24.2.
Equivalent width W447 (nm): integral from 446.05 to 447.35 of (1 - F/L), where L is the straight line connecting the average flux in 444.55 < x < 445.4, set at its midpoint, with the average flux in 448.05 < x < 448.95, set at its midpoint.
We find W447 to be 0.06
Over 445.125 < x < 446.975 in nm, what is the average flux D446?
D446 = 20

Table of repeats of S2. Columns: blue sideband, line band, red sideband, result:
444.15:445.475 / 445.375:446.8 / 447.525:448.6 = 0.238 nm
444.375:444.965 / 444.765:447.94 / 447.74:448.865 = 0.174 nm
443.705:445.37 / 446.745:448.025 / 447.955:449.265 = -0.206 nm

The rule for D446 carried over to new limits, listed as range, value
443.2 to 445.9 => 21.6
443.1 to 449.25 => 21.6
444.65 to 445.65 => 21.9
